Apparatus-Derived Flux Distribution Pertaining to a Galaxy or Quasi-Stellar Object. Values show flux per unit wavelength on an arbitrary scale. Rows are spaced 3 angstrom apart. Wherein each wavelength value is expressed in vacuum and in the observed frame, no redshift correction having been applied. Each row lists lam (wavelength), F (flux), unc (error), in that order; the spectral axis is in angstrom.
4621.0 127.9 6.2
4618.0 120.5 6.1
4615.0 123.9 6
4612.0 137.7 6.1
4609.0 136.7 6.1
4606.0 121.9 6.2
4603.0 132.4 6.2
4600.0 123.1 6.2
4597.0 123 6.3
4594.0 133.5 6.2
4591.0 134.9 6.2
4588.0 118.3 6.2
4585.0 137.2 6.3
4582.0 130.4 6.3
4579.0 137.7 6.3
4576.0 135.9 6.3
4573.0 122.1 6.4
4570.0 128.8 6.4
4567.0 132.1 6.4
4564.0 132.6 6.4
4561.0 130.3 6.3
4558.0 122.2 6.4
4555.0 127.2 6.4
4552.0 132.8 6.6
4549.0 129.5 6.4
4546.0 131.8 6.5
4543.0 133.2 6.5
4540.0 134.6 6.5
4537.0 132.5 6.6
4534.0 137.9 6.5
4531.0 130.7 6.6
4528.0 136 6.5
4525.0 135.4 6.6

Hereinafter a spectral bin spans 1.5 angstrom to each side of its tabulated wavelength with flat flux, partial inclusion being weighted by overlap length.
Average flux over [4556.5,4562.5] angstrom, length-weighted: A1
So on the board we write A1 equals 126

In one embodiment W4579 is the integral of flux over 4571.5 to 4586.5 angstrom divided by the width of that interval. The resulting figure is 133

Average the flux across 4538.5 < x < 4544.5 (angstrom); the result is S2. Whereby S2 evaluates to 134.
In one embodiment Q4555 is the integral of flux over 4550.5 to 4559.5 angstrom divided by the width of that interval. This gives 127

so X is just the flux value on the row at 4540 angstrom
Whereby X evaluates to 134.6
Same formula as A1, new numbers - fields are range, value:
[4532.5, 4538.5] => 135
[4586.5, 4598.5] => 127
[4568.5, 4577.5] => 129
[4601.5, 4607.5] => 127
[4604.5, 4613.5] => 132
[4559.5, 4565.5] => 131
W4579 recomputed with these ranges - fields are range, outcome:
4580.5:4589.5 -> 129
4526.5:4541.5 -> 134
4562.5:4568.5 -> 132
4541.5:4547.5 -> 132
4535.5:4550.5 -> 132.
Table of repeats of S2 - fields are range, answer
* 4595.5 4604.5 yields 126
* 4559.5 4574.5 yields 129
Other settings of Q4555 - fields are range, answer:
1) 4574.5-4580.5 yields 137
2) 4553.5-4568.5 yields 129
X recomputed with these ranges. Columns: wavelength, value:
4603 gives 132.4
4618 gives 120.5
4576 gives 135.9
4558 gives 122.2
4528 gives 136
